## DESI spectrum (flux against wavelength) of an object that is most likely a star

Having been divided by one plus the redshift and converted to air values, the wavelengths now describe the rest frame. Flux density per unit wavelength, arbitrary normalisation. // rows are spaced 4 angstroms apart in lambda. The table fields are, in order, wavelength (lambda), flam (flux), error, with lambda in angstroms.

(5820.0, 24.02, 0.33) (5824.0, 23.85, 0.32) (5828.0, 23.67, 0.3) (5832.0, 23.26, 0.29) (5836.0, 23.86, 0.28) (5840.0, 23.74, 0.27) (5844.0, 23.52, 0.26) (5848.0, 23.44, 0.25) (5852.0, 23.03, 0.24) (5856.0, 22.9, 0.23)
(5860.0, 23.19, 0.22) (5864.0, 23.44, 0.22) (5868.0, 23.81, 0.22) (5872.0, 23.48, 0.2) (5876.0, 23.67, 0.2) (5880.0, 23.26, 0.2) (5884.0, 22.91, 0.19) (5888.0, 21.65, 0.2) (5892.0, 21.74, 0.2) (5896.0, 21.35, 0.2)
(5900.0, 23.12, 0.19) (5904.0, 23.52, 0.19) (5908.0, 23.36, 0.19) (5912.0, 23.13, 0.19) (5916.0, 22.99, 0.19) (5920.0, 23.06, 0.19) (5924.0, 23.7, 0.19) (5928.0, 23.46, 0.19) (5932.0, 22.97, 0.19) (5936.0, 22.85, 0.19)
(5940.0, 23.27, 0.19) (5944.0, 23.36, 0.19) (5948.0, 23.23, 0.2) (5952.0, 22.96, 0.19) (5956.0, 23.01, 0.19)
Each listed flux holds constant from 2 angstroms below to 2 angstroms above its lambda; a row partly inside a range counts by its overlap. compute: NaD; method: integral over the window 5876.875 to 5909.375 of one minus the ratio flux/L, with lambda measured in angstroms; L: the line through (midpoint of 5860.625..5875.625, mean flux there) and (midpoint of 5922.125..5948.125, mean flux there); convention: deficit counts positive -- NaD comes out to 1.1 angstroms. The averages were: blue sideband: 23.6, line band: 22.6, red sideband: 23.3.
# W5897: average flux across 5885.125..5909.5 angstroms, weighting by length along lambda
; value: 22.5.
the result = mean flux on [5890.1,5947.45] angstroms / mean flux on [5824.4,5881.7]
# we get 0.98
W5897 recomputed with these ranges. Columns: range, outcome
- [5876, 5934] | 22.9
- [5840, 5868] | 23.3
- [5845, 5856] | 23.2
